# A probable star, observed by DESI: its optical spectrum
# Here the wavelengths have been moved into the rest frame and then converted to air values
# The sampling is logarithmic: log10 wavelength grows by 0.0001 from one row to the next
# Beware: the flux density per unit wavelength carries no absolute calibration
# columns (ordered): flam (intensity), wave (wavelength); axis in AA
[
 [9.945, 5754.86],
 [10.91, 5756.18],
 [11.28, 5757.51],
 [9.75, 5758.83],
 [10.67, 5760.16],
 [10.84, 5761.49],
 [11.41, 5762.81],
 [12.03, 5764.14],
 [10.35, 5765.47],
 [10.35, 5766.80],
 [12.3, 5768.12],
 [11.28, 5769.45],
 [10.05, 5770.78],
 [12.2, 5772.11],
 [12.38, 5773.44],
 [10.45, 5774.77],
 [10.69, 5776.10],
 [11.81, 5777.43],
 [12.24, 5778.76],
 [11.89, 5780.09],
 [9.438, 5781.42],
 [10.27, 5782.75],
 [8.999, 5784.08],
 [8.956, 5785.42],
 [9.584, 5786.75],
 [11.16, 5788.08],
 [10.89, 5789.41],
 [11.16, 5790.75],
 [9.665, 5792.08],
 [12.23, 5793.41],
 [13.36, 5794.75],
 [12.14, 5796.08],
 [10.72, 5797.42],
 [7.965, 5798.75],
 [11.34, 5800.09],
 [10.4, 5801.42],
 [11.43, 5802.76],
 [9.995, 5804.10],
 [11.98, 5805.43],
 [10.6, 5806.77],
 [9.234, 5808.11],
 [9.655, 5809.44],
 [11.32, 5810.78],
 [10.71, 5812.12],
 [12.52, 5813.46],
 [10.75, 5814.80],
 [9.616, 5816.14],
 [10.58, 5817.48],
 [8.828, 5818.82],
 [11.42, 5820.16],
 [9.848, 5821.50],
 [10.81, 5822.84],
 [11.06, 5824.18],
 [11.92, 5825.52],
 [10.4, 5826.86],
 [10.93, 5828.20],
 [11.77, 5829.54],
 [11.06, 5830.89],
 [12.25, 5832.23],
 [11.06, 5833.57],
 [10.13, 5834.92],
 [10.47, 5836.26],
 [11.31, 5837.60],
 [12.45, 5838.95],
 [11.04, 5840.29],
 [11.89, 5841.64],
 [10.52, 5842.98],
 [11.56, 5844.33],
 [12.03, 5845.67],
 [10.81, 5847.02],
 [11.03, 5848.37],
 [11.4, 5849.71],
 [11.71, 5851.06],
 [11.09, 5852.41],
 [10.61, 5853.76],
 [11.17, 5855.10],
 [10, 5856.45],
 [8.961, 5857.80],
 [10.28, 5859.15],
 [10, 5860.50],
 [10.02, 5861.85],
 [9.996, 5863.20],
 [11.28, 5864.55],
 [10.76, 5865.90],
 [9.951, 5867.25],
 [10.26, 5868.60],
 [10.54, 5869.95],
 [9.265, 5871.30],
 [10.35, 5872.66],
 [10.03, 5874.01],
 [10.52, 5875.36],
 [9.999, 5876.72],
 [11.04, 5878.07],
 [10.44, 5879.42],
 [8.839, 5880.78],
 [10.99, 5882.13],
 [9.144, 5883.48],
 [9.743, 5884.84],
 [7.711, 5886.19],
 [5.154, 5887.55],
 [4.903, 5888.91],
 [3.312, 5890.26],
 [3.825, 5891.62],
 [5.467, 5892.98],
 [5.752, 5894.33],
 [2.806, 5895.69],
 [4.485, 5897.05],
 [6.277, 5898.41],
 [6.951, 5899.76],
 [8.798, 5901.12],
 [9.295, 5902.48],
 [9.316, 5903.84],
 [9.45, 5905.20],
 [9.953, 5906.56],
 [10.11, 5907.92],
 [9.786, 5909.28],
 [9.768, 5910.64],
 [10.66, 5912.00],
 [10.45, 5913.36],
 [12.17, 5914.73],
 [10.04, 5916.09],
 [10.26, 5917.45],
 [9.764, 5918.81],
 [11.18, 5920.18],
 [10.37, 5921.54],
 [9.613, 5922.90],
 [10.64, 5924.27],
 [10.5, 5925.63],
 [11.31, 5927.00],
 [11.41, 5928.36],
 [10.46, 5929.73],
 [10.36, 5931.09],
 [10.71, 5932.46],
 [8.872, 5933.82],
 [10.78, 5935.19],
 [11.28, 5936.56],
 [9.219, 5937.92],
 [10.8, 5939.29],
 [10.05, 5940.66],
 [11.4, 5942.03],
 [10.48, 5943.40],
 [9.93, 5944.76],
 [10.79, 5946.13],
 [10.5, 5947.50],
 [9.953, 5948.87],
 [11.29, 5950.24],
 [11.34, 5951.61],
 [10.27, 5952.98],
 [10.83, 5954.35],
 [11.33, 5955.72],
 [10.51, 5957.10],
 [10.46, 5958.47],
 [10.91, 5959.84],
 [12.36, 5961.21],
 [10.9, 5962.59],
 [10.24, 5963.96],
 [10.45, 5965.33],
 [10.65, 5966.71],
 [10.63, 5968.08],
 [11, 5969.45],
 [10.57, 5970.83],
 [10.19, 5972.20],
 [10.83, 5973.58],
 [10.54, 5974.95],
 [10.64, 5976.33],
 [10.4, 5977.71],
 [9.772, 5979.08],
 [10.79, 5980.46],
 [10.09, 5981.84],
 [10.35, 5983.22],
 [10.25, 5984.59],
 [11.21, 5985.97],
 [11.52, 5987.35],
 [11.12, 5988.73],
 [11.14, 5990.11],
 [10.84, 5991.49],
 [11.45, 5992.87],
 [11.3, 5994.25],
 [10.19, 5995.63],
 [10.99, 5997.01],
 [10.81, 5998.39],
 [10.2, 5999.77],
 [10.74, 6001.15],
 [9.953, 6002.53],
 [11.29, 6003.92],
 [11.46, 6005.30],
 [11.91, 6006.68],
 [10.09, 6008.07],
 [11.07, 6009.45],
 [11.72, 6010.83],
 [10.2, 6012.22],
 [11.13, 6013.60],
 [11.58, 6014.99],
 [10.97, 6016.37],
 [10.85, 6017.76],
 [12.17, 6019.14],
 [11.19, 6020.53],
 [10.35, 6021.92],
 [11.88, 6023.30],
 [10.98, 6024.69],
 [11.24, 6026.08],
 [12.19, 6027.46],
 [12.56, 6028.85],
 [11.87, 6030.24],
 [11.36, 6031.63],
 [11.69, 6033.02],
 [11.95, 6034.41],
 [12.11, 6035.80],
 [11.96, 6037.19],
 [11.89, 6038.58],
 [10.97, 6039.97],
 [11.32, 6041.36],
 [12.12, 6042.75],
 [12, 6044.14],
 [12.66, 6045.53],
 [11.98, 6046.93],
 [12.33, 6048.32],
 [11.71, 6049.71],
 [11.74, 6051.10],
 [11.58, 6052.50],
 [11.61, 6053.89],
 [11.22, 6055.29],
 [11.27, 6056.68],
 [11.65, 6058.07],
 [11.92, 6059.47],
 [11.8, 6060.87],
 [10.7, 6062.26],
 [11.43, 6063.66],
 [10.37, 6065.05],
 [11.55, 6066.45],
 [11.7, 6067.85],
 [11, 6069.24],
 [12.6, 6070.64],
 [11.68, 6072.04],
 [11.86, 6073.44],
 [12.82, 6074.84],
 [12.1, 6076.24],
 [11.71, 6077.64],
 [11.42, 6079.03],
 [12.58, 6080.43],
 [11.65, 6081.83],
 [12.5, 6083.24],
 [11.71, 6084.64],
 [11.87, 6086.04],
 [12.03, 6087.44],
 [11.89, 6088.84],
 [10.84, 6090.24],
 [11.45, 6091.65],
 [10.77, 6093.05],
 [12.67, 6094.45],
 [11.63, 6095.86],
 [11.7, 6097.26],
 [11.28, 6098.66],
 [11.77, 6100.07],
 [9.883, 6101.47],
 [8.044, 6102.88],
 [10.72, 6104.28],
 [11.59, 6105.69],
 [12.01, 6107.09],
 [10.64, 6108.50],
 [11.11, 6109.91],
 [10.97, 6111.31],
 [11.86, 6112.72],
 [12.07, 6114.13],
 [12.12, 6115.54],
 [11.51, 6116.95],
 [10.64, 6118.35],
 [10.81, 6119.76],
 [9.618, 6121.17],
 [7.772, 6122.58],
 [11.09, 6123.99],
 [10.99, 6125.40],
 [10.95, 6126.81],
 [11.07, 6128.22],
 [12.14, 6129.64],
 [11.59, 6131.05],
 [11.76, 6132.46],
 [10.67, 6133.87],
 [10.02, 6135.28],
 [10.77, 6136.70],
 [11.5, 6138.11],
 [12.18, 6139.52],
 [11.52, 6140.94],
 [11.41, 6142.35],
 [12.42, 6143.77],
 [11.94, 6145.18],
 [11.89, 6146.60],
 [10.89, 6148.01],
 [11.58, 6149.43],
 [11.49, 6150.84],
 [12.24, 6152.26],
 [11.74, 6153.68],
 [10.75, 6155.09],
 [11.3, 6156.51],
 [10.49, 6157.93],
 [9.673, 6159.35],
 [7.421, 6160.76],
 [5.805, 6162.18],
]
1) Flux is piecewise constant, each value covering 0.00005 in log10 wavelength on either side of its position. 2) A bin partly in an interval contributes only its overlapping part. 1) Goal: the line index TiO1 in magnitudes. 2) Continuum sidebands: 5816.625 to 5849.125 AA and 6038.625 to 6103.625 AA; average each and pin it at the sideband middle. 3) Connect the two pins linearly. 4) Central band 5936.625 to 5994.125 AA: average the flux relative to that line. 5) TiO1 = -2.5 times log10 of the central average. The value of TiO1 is 0.06 mag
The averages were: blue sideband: 11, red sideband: 11.6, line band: 10.7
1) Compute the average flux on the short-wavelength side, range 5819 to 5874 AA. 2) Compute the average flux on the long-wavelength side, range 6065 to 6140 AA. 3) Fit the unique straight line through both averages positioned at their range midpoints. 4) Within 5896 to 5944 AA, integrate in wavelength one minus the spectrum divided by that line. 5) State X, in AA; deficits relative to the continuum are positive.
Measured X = 4.8 AA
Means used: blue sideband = 10.8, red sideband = 11.3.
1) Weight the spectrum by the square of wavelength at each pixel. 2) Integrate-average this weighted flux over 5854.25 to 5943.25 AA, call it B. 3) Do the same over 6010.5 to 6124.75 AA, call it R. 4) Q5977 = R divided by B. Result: 1.3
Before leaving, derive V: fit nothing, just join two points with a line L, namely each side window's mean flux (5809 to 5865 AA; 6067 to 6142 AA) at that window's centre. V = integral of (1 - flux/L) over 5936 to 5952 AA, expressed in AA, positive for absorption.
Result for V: 0.7 AA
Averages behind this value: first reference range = 10.9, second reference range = 11.3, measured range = 10.6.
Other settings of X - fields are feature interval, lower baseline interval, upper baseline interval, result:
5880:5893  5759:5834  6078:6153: 4.7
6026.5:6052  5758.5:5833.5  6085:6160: -1.8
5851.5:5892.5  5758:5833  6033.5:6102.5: 6.5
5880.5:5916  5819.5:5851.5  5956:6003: 9.9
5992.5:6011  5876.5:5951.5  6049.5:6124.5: -1.0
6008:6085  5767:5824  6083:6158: -3.3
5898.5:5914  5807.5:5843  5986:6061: 2.4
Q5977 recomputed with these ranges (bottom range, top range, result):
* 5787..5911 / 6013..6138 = 1.24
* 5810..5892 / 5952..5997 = 1.10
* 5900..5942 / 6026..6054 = 1.21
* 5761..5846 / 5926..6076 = 1.09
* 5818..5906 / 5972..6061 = 1.23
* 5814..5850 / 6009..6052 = 1.13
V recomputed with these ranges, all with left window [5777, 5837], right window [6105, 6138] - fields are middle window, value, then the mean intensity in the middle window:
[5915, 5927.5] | 0.5 AA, 10.5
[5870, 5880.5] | 0.6 AA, 10.2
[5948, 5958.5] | 0.1 AA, 10.8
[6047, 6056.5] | -0.6 AA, 11.7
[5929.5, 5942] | 0.6 AA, 10.3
